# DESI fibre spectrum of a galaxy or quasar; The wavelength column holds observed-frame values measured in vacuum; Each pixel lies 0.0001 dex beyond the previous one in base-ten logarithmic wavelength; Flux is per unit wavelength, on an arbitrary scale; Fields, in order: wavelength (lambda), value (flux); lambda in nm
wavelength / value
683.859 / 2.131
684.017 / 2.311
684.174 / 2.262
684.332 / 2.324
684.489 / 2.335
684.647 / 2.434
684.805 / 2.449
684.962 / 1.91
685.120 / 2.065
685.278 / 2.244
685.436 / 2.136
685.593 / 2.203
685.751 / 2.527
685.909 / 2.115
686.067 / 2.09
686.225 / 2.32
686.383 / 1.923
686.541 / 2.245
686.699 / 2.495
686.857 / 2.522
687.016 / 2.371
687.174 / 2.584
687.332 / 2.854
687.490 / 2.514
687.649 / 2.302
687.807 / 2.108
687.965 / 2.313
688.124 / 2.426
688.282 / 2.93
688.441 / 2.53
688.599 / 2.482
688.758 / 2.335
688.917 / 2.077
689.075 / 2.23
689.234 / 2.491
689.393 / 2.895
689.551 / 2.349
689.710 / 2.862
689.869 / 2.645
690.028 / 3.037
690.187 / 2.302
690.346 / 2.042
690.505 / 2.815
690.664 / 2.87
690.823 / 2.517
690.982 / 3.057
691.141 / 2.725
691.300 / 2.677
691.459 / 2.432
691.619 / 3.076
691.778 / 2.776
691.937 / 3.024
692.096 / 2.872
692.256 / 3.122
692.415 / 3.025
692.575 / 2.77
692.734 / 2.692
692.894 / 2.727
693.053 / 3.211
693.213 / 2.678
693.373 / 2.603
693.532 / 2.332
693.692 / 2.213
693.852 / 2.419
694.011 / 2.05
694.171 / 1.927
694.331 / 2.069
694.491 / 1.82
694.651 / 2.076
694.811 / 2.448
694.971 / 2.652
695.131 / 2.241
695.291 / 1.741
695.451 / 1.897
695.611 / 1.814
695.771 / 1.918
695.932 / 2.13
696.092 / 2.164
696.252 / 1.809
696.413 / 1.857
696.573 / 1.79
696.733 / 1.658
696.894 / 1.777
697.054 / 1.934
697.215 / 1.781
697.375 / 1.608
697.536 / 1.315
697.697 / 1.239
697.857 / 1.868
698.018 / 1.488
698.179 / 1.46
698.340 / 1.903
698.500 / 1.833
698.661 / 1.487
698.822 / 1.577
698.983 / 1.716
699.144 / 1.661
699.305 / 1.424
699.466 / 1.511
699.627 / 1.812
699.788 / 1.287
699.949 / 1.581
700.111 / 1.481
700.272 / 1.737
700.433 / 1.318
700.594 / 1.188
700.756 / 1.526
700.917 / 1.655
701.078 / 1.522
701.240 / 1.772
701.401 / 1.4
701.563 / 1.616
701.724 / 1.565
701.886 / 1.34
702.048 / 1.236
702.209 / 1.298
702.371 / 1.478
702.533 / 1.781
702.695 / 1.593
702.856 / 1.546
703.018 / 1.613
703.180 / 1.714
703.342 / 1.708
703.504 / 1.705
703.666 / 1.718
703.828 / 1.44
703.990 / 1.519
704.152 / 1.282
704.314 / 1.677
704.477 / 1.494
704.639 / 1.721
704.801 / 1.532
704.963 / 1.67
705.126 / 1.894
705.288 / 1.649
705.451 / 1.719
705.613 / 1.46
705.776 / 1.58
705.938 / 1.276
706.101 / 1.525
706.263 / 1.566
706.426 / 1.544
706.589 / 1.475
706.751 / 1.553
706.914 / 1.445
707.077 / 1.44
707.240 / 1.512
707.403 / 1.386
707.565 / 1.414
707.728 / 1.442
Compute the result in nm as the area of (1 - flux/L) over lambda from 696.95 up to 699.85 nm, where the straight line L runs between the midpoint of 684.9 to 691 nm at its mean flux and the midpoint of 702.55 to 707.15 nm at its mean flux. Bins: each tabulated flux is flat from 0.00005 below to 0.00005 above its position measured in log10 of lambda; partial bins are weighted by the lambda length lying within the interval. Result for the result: 0.44 nm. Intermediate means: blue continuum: 2.42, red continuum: 1.58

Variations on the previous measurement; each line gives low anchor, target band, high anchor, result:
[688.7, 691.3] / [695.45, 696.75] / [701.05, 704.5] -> 0.12 nm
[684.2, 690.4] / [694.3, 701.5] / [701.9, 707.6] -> 0.59 nm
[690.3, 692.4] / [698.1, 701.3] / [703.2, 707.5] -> 0.75 nm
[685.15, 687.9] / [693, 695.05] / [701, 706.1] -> -0.35 nm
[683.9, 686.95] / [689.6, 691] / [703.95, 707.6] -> -0.39 nm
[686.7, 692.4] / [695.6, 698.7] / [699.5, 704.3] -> 0.33 nm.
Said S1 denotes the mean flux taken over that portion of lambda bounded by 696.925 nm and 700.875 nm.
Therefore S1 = 1.58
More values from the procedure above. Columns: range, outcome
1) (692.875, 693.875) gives 2.6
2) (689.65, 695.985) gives 2.51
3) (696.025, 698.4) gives 1.71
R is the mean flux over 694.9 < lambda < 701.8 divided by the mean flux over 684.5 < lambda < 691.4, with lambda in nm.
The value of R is 0.69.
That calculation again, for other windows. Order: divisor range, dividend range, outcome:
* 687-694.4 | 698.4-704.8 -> 0.60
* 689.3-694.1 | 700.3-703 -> 0.56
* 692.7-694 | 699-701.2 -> 0.59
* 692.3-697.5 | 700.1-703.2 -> 0.70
